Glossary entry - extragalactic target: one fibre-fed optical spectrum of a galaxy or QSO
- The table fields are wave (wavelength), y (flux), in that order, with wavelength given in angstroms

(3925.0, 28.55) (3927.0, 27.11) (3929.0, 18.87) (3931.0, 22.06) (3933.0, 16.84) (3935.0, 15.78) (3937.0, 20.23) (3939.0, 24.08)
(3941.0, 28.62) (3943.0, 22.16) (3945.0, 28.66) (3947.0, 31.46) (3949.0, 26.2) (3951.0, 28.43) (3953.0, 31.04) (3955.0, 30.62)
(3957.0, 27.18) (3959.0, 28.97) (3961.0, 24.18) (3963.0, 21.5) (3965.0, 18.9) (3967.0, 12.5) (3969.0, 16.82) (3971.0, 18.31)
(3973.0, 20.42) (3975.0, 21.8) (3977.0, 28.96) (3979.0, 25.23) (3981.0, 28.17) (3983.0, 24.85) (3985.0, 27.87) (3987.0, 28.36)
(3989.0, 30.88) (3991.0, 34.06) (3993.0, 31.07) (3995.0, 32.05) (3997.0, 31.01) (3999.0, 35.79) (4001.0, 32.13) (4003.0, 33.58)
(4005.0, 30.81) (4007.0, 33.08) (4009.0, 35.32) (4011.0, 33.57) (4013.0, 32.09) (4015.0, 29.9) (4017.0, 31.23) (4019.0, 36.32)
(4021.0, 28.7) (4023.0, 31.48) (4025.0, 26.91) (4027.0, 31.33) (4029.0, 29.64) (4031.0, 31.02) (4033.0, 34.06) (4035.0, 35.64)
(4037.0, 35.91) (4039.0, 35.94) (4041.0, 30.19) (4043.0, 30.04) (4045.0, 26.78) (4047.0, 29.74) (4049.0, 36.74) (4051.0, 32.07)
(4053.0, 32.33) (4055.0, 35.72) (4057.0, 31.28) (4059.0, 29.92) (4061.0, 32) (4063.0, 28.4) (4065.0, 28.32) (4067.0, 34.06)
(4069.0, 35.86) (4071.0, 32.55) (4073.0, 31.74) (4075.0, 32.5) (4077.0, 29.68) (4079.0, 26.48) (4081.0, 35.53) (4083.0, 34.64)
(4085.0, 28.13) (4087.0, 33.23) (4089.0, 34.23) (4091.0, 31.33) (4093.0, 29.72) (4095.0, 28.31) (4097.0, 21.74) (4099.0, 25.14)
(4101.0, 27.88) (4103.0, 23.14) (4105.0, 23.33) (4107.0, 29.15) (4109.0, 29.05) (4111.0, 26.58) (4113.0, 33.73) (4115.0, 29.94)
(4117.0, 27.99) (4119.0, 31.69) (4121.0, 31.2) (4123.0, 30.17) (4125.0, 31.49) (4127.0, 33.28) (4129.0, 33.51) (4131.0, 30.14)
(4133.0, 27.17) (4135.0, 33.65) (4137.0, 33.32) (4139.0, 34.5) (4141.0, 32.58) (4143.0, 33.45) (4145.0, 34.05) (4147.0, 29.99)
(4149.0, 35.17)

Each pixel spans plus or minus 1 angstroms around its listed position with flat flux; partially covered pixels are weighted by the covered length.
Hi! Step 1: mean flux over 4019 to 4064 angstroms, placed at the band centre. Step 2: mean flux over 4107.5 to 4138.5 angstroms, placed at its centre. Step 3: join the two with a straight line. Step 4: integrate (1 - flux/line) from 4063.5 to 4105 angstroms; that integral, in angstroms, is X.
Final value 1.7 angstroms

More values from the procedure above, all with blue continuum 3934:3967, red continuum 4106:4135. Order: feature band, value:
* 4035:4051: -2.50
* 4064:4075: -1.39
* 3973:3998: -2.03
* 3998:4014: -3.84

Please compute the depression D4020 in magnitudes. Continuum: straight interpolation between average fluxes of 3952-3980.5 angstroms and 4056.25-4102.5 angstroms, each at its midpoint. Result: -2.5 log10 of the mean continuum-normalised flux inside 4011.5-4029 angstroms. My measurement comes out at -0.159 mag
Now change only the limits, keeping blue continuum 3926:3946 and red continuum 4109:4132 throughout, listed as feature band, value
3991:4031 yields -0.23 mag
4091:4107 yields 0.14 mag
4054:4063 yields -0.14 mag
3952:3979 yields 0.02 mag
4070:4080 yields -0.07 mag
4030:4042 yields -0.24 mag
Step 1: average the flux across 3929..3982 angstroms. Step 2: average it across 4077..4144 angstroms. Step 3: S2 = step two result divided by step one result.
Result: 1.27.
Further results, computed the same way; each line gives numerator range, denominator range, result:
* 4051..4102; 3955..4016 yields 1.11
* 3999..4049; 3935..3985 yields 1.31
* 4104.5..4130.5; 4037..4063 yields 0.95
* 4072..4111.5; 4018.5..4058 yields 0.91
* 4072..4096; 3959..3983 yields 1.42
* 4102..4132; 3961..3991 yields 1.26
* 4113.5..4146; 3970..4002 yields 1.13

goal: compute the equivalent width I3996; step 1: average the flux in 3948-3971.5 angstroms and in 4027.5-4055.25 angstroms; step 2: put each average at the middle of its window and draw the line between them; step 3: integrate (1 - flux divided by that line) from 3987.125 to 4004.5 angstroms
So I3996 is -2.9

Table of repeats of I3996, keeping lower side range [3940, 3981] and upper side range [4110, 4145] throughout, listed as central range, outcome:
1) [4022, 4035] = -1.72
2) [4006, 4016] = -2.26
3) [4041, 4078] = -3.71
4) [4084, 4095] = -0.40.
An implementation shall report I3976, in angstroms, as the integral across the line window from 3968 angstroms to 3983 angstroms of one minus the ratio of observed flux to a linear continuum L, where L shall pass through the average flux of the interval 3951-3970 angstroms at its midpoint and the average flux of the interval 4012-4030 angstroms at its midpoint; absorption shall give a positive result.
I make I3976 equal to 1.6 angstroms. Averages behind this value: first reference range 23.8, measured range 23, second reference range 30.8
